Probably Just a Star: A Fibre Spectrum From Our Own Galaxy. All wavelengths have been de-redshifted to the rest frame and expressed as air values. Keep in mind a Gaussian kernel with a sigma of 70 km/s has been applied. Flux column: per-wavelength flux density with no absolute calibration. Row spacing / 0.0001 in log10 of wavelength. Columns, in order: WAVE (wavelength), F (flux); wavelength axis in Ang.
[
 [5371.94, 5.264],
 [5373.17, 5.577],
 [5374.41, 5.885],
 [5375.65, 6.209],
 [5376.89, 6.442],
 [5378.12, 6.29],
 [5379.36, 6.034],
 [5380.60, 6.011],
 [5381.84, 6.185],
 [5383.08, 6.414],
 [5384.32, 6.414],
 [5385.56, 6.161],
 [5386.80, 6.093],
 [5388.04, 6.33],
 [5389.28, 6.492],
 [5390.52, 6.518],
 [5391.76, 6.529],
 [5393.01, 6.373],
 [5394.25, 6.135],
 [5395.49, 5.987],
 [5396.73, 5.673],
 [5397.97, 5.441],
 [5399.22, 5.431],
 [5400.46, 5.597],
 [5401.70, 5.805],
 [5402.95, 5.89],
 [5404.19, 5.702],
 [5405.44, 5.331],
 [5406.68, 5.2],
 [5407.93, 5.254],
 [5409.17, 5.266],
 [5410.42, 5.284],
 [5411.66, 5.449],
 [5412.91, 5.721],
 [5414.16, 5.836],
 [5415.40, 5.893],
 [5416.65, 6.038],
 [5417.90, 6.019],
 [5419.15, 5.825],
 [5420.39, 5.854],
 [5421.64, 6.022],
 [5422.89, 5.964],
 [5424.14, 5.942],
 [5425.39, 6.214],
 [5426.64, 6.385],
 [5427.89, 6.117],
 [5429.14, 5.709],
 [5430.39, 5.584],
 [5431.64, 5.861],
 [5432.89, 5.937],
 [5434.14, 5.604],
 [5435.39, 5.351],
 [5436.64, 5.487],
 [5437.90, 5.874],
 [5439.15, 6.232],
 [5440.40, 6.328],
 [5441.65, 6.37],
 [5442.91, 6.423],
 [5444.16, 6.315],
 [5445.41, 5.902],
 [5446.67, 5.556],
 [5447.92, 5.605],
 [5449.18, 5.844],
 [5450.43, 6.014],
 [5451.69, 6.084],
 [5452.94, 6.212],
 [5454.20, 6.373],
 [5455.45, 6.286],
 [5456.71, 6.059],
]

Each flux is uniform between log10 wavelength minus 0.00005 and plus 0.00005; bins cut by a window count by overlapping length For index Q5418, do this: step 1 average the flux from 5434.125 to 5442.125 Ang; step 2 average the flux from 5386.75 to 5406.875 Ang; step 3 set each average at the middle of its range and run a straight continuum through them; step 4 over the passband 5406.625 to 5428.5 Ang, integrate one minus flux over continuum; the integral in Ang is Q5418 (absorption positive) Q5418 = 0.4 Ang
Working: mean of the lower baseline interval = 5.92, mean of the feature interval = 5.81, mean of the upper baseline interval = 5.91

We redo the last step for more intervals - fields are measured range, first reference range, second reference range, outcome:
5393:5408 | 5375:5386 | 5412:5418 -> 0.89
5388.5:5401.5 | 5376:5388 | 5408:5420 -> 0.00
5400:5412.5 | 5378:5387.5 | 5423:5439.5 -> 1.15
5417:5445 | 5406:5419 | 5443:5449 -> -1.02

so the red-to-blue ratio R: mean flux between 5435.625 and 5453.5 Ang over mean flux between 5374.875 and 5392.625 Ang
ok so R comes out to 0.95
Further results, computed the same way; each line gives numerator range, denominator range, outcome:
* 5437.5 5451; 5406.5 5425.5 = 1.05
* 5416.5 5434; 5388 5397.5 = 0.95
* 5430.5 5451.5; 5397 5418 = 1.06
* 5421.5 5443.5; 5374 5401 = 0.97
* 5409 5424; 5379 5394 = 0.92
